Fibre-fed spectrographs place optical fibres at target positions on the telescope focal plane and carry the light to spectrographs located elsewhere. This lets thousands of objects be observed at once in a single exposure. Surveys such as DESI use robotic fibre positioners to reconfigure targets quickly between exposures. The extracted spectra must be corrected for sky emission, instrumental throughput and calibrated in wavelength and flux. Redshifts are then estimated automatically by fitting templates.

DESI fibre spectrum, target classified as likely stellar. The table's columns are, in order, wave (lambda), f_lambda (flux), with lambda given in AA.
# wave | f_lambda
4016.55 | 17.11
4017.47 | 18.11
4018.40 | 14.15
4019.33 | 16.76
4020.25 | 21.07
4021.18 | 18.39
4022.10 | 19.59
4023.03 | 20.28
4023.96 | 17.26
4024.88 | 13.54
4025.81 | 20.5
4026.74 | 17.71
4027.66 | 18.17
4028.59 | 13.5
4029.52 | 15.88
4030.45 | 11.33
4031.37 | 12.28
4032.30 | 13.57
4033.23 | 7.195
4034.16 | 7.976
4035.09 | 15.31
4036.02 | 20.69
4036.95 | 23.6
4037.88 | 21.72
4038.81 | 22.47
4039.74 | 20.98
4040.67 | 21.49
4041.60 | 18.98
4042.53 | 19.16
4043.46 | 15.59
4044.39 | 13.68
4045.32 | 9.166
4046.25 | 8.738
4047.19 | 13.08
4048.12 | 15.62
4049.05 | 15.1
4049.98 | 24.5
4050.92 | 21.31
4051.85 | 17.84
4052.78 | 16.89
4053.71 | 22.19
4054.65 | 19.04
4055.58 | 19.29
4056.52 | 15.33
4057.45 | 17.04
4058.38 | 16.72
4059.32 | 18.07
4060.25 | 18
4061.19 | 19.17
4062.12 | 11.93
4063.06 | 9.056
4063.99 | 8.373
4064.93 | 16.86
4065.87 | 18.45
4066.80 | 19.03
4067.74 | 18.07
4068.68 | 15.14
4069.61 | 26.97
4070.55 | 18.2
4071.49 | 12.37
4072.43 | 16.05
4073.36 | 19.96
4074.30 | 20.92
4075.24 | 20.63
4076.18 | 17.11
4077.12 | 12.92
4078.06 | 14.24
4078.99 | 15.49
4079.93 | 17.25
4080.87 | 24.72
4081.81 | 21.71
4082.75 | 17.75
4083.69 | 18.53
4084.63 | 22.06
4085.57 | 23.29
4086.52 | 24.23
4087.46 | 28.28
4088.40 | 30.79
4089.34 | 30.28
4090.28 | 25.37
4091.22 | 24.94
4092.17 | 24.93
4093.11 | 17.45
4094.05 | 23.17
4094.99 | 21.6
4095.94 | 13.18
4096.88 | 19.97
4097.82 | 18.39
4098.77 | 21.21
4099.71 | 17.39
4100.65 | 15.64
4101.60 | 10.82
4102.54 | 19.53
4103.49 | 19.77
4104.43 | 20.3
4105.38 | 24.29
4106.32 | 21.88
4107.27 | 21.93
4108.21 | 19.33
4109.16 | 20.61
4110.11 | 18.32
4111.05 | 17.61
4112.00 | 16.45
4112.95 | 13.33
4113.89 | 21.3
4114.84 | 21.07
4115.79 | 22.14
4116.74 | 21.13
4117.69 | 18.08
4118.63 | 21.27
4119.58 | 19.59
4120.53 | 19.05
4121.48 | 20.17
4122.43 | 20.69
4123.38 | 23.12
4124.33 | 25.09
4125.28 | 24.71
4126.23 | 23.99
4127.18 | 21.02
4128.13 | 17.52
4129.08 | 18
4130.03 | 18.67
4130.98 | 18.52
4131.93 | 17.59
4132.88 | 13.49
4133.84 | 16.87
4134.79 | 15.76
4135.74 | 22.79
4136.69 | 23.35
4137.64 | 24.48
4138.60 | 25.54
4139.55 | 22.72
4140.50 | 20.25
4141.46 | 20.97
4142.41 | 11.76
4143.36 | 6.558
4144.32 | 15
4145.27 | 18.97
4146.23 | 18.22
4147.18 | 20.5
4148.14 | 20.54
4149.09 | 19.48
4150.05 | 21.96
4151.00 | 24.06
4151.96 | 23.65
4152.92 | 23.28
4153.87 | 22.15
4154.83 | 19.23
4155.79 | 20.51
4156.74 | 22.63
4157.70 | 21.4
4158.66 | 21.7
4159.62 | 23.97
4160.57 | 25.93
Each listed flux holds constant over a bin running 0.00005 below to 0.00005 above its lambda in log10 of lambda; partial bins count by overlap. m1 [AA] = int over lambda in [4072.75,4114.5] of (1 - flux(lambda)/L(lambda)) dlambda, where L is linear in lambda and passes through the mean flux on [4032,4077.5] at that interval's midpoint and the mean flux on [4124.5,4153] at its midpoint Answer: -4.5 AA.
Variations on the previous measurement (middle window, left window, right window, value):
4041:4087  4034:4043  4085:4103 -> 6.87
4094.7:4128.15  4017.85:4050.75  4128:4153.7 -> -2.15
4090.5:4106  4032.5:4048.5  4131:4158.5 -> -1.28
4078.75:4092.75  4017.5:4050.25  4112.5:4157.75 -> -3.86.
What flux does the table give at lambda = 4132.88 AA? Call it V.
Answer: 13.49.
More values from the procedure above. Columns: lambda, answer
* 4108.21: 19.33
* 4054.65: 19.04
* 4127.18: 21.02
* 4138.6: 25.54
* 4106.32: 21.88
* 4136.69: 23.35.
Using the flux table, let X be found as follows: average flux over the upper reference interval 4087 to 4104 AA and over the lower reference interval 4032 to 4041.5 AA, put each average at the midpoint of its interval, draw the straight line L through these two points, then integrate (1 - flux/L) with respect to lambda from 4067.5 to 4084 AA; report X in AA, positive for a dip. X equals 1.5 AA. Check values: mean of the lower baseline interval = 17.6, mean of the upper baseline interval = 21.3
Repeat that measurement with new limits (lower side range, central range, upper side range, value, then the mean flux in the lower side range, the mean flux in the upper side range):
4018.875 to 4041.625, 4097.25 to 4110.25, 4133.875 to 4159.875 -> -0.1 AA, 17.2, 20.3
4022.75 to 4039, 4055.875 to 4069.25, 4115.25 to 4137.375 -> 1.2 AA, 16.1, 20.2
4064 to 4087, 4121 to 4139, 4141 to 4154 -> -1.6 AA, 18.6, 19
